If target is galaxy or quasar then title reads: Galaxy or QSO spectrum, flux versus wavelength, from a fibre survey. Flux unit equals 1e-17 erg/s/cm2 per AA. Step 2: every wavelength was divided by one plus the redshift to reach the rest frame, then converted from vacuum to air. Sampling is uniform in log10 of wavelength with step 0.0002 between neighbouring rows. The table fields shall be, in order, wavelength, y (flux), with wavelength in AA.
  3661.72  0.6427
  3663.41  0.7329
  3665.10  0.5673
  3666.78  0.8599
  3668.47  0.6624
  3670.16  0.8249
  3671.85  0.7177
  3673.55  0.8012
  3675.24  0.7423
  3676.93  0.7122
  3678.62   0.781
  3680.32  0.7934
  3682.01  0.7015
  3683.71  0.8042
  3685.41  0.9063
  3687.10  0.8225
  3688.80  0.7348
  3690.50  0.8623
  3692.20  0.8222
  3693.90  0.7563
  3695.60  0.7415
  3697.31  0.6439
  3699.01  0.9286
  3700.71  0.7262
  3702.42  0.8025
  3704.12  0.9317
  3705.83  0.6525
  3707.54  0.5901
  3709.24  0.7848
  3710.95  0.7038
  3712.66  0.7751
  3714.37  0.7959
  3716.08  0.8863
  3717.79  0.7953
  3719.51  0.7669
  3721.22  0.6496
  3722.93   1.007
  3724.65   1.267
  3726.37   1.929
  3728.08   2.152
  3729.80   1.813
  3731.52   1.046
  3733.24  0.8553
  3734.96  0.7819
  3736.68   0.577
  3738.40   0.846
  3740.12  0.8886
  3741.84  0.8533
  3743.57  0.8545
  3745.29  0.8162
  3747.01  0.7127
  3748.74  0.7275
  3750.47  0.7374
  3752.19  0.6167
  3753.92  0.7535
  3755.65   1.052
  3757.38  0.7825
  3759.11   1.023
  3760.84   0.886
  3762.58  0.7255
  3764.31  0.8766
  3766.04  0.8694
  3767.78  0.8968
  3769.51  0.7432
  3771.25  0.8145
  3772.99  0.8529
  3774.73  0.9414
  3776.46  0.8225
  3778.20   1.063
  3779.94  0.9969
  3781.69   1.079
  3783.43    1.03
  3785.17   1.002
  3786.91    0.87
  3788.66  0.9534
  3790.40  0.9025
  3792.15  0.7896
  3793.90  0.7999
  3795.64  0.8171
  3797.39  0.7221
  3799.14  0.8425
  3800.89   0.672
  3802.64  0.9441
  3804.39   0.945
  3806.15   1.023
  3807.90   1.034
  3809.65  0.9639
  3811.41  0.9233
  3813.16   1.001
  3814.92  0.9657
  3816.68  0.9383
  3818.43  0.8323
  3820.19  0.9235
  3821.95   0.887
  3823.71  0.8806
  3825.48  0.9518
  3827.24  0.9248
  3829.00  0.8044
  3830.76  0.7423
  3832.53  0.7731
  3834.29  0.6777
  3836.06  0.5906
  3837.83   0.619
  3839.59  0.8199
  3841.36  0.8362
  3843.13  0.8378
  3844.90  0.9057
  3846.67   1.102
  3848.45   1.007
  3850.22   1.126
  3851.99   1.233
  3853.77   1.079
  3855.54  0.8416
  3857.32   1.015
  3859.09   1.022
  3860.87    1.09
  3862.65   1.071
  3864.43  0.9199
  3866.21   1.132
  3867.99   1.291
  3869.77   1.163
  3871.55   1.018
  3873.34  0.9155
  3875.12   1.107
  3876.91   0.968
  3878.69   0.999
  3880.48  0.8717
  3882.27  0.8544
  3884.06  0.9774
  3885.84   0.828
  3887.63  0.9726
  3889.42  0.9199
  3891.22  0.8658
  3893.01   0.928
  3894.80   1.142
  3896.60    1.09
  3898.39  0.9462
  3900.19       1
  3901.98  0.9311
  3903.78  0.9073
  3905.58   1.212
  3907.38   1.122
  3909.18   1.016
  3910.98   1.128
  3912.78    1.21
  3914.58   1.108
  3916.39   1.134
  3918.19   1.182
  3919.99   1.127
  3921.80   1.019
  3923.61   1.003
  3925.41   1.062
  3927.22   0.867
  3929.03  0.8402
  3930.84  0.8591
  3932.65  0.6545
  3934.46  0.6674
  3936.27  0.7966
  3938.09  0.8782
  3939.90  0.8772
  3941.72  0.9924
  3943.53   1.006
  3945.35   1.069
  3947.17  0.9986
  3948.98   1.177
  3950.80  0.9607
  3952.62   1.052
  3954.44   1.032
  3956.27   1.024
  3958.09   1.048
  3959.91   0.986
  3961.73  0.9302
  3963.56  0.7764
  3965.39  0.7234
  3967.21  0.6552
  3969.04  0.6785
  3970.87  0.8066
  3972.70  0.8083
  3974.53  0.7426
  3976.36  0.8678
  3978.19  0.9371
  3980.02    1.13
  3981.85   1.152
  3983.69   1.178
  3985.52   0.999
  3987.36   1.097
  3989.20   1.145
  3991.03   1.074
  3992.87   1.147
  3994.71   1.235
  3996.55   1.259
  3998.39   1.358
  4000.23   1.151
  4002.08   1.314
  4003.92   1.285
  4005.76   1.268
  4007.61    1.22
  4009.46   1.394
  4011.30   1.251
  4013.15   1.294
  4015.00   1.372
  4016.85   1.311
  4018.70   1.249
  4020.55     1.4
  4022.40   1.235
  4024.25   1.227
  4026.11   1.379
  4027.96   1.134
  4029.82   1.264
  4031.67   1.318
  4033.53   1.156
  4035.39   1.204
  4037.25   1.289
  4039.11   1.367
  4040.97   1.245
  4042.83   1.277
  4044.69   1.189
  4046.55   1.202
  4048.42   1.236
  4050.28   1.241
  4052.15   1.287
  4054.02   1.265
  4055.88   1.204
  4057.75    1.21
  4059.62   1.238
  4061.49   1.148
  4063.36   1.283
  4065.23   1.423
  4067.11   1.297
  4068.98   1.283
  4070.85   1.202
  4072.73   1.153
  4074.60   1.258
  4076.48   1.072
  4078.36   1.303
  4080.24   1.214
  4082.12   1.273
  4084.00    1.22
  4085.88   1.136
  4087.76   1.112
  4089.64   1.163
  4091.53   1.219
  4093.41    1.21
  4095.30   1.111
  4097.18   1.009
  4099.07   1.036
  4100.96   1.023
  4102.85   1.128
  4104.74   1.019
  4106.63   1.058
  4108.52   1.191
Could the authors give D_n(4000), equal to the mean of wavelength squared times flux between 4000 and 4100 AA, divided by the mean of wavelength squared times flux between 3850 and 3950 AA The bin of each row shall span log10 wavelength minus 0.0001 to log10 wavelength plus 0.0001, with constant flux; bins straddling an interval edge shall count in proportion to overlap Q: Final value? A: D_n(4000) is 1.33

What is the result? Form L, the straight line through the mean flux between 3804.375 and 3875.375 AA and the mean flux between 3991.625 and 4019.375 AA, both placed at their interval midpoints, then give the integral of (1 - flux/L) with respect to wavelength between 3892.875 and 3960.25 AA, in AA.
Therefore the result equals 6.8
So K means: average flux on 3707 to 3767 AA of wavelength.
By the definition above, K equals 0.921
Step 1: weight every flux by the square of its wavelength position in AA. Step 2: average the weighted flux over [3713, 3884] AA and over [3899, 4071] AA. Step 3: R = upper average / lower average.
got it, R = 1.31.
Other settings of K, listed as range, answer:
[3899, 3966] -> 0.984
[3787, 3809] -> 0.871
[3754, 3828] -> 0.902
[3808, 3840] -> 0.85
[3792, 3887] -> 0.928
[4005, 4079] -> 1.26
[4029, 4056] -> 1.25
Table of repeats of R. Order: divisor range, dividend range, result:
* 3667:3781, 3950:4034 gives 1.47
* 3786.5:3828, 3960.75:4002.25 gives 1.22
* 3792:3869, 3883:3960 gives 1.13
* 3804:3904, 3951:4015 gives 1.20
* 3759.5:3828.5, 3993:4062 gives 1.58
